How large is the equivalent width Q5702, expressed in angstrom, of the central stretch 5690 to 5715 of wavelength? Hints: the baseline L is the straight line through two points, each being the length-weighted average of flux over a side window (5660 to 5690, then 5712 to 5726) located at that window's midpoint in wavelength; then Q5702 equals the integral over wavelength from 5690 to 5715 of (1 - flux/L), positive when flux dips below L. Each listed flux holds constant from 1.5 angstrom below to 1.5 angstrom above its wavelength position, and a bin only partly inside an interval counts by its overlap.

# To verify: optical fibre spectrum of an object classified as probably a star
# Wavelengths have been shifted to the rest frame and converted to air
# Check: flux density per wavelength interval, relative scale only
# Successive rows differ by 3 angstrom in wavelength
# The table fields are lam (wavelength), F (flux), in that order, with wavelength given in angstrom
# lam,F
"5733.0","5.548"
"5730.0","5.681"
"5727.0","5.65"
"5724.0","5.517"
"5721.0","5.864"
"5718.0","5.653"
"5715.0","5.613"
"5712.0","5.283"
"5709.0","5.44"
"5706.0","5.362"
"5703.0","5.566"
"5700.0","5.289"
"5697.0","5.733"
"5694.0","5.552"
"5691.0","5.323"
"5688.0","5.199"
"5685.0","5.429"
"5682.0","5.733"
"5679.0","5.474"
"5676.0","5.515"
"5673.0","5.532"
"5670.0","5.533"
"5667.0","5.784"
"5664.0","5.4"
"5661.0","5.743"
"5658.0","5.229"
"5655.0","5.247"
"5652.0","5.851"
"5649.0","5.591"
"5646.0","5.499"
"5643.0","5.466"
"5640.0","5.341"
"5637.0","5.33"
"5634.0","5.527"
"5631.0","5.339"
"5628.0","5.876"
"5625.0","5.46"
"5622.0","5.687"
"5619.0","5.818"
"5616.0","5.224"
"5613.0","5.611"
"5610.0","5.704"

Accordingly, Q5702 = 0.6 angstrom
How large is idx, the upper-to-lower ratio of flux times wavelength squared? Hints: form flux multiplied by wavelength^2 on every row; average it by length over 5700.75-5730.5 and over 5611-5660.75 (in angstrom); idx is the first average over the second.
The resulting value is 1.0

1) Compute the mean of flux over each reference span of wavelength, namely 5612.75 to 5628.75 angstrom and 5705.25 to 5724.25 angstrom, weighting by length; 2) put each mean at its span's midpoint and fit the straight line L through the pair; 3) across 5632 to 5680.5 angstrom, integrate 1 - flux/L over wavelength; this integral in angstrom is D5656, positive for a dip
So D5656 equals 0.66 angstrom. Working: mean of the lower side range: 5.6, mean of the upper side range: 5.54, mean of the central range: 5.5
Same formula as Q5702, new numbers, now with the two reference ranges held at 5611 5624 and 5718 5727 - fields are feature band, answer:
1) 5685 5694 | 0.50 angstrom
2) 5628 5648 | 0.52 angstrom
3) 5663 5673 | 0.10 angstrom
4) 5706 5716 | 0.43 angstrom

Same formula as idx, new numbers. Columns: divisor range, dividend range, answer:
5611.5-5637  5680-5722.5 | 1.02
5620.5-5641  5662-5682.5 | 1.02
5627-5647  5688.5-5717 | 1.02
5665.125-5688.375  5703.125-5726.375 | 1.01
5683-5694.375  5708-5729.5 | 1.05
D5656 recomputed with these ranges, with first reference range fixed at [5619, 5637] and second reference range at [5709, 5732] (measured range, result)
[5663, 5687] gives 0.2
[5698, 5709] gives 0.3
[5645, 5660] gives 0.2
